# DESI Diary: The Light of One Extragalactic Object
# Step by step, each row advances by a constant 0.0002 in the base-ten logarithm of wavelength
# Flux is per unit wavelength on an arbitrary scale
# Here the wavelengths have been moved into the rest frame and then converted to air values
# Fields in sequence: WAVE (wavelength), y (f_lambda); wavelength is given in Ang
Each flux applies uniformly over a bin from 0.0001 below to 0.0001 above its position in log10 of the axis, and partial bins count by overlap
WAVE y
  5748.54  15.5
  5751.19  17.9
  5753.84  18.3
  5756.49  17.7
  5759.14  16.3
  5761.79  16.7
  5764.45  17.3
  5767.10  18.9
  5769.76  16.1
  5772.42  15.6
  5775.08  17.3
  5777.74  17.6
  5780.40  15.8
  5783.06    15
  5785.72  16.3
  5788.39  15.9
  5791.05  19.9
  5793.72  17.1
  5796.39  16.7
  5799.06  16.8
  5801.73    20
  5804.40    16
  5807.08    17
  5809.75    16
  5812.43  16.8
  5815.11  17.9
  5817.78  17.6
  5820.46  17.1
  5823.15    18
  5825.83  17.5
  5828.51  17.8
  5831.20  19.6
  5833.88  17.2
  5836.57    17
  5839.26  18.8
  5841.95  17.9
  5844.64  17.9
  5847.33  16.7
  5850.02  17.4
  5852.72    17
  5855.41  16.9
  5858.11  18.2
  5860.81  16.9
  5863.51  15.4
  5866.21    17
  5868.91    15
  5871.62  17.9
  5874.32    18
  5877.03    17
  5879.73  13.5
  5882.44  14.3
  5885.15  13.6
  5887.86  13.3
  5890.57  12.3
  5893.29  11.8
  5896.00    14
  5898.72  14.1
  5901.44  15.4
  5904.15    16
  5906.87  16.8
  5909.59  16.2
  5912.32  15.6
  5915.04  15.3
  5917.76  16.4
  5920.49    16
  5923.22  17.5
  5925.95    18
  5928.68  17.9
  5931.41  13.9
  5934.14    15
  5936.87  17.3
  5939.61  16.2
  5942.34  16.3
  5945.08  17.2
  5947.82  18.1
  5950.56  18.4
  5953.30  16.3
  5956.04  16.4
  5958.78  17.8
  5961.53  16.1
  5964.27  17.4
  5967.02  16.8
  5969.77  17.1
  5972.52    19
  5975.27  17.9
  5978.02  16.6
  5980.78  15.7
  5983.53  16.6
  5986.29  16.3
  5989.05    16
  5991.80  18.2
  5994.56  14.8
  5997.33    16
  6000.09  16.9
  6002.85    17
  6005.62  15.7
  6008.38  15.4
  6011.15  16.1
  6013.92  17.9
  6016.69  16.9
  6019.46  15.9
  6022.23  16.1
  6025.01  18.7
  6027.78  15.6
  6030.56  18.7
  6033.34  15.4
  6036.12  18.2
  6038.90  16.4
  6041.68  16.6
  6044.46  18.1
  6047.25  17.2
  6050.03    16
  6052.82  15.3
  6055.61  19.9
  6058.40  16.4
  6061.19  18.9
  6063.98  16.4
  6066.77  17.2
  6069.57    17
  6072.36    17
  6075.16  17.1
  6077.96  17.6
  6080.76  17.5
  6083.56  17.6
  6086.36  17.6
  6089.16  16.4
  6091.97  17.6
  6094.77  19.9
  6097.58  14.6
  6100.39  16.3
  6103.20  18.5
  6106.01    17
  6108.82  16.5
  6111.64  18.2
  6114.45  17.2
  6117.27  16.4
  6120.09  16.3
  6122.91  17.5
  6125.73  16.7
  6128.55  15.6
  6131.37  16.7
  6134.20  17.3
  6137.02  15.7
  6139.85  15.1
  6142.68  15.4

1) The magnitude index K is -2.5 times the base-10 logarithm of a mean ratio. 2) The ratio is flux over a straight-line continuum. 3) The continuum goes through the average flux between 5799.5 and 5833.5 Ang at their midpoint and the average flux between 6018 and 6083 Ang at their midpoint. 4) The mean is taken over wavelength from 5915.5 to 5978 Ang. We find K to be 0.02 mag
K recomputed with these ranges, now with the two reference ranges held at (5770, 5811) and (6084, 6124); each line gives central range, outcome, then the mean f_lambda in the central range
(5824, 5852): -0.055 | 17.8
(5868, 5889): 0.107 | 15.4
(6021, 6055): 0.010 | 16.9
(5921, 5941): 0.030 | 16.5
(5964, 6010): 0.025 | 16.6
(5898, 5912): 0.079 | 15.8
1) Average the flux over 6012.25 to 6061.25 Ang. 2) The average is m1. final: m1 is 17.1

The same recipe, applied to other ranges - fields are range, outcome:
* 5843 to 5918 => 15.7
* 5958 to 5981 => 17.2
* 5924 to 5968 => 16.8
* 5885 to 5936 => 15.3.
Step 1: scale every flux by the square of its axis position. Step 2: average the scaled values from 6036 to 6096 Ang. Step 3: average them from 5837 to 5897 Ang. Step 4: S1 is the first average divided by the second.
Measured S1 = 1.16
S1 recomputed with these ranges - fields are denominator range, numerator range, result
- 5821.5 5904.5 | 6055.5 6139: 1.14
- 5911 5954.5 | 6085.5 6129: 1.09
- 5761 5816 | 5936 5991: 1.06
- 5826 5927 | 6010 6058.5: 1.11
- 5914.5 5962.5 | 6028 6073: 1.06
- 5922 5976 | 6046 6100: 1.05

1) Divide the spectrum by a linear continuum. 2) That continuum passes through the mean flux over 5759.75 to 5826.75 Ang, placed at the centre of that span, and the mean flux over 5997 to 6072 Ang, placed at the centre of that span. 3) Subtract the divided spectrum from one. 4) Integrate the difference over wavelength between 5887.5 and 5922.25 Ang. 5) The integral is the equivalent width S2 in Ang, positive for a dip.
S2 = 4.2 Ang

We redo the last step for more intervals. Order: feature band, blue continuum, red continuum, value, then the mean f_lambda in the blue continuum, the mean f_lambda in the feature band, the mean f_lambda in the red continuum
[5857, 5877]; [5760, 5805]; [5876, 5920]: -2.03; 17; 16.9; 14.7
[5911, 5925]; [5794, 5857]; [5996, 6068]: 0.80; 17.5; 16.2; 16.9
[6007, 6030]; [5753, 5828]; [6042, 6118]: 0.75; 17.1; 16.7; 17.2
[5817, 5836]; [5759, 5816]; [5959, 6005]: -0.99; 17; 17.8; 16.8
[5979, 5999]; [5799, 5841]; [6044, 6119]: 1.28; 17.6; 16.2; 17.2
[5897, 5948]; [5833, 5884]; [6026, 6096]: 2.25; 16.8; 16.2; 17.3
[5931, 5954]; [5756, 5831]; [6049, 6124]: 0.69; 17.1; 16.6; 17.2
